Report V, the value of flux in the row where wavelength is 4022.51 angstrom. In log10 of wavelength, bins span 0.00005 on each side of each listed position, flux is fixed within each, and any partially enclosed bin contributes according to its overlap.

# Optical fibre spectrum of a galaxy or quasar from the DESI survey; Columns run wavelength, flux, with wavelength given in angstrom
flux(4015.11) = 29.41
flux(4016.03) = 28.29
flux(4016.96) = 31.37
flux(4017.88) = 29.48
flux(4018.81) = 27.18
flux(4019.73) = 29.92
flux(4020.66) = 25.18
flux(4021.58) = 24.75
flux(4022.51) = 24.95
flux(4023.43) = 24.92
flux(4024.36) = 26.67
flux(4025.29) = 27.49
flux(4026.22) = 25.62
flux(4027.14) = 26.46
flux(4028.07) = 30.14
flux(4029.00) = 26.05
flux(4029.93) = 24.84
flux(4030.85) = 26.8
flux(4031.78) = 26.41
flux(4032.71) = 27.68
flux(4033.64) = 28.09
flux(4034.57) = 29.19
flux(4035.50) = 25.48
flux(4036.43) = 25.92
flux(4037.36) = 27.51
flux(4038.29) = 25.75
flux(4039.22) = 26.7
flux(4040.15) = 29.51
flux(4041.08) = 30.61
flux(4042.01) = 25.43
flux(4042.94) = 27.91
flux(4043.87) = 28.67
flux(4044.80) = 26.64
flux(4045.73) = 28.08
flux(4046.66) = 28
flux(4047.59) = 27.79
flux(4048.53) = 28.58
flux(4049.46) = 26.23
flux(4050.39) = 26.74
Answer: 24.95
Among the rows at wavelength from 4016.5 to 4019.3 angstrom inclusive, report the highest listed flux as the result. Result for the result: 31.37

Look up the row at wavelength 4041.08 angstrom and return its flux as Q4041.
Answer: 30.61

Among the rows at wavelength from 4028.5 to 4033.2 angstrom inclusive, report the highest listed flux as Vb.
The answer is 27.68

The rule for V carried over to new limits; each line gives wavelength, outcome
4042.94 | 27.91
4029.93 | 24.84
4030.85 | 26.8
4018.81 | 27.18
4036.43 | 25.92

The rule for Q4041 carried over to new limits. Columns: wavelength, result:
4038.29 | 25.75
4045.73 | 28.08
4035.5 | 25.48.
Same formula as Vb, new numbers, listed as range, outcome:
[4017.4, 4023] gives 29.92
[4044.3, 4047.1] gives 28.08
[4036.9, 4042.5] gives 30.61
